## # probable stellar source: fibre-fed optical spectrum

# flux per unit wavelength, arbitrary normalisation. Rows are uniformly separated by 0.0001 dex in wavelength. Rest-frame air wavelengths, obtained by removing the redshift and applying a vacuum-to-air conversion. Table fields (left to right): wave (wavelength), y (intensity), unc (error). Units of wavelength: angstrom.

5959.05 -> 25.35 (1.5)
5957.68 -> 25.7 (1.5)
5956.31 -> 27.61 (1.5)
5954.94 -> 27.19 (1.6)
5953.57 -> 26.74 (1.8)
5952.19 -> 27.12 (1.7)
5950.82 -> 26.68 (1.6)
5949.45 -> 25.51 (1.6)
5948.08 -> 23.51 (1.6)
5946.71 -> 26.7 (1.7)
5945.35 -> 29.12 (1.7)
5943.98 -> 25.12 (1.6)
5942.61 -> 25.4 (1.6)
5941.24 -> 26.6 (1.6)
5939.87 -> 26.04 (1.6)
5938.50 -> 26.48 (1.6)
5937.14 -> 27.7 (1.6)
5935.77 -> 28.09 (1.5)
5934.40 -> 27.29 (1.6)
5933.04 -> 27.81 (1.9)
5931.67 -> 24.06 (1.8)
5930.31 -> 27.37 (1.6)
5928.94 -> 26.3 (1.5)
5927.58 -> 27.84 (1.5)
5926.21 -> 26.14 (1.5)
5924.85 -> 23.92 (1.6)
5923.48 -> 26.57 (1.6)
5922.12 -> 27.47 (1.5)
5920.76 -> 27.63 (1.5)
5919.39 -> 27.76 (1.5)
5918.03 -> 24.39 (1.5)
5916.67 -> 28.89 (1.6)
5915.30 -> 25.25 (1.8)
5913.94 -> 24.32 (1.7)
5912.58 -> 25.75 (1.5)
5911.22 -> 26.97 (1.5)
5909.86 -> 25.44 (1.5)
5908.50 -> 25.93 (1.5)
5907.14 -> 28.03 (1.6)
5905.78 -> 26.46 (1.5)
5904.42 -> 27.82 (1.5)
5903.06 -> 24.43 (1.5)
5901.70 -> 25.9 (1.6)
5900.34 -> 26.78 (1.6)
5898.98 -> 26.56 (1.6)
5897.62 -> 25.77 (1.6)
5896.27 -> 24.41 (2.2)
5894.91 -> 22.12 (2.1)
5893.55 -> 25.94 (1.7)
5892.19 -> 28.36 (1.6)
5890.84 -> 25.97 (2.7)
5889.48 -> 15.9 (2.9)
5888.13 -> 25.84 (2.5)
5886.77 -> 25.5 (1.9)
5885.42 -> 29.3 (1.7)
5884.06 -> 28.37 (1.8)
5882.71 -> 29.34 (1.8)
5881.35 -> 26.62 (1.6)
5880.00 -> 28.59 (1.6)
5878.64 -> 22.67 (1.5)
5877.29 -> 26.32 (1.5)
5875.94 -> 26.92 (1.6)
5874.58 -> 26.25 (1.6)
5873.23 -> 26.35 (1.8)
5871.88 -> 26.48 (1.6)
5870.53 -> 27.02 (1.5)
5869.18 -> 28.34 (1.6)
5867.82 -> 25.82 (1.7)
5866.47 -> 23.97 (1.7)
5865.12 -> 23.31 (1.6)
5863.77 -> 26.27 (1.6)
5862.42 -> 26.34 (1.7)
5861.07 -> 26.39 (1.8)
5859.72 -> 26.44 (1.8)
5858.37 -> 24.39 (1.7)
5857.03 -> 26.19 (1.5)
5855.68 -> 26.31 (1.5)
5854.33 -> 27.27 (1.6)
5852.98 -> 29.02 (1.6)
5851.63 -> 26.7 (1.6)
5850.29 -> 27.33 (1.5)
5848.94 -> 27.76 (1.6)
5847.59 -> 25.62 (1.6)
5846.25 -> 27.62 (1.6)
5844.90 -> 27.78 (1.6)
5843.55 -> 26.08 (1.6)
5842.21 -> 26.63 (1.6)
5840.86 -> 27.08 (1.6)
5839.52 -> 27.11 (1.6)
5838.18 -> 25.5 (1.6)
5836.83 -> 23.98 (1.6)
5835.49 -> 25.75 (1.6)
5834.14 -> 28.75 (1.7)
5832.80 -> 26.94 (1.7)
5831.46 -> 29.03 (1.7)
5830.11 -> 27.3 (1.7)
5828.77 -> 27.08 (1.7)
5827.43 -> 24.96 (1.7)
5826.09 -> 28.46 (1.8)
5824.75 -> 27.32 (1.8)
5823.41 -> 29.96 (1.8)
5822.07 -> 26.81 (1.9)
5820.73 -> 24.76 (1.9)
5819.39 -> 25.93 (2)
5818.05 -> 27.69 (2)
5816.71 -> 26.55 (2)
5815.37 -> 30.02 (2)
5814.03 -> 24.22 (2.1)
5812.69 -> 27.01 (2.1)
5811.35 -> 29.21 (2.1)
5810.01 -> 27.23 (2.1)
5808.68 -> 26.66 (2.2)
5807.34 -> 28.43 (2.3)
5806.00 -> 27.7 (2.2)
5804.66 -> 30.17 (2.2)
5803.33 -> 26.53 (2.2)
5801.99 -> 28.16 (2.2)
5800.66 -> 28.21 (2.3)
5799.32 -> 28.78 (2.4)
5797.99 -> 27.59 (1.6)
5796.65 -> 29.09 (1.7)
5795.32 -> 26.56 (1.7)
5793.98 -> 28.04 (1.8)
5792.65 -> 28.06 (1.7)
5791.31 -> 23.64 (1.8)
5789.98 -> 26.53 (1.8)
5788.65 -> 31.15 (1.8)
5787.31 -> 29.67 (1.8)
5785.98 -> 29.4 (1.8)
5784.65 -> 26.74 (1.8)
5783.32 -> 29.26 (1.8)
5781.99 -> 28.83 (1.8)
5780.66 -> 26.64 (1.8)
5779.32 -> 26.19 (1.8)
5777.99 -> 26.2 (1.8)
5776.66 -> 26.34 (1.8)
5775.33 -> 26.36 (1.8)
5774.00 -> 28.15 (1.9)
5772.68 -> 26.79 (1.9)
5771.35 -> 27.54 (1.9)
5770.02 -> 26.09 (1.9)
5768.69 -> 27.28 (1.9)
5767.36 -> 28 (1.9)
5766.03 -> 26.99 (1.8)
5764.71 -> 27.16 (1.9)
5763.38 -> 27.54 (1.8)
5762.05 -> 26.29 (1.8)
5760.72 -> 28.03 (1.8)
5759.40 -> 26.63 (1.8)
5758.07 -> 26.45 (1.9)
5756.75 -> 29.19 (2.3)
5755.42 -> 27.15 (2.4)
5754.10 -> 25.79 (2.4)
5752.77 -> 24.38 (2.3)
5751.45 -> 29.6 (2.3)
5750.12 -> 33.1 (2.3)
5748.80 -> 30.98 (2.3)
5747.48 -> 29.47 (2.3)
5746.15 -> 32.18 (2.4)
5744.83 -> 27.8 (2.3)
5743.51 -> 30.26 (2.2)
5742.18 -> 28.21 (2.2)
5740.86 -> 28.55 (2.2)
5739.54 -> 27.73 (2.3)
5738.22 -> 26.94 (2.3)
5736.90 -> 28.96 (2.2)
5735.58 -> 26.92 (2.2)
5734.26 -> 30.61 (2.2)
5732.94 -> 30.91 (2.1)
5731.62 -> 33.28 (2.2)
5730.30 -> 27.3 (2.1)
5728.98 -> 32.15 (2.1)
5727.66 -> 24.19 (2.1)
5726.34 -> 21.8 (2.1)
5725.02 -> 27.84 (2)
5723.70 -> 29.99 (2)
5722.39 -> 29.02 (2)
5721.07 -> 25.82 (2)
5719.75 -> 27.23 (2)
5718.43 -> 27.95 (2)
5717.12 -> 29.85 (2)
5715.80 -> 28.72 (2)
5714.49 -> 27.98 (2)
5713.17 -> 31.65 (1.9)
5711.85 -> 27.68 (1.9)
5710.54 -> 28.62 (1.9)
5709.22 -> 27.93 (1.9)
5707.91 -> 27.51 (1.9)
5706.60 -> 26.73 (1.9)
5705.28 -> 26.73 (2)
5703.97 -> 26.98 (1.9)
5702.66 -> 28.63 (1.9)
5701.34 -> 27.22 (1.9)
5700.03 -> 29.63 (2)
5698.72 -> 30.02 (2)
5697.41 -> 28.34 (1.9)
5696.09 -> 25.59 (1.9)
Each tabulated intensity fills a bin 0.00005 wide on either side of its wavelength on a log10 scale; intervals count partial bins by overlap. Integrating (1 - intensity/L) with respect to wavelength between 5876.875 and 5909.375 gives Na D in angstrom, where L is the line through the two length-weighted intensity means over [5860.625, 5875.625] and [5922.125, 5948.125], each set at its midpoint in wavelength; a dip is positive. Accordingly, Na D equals 0.3 angstrom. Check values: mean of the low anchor 26.1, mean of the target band 25.9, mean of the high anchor 26.5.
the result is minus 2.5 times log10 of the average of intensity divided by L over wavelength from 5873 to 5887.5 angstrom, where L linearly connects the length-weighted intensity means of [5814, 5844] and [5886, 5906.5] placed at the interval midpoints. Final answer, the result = -0.05 mag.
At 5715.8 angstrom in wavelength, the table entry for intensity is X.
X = 28.72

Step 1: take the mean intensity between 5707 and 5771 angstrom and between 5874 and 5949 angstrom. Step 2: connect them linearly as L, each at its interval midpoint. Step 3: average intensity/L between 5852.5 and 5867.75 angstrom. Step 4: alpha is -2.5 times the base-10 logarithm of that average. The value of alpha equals 0.04 mag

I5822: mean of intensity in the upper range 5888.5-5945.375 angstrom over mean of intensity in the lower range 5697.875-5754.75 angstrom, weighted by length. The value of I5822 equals 0.91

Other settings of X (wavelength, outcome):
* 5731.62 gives 33.28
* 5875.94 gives 26.92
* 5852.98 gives 29.02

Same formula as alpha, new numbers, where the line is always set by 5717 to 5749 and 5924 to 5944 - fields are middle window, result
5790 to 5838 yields 0.02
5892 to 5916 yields 0.04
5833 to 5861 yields 0.03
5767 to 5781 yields 0.05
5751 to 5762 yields 0.05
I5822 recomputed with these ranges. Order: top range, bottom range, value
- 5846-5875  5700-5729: 0.95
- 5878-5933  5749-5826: 0.95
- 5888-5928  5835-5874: 0.98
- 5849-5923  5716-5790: 0.93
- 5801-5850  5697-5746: 0.96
